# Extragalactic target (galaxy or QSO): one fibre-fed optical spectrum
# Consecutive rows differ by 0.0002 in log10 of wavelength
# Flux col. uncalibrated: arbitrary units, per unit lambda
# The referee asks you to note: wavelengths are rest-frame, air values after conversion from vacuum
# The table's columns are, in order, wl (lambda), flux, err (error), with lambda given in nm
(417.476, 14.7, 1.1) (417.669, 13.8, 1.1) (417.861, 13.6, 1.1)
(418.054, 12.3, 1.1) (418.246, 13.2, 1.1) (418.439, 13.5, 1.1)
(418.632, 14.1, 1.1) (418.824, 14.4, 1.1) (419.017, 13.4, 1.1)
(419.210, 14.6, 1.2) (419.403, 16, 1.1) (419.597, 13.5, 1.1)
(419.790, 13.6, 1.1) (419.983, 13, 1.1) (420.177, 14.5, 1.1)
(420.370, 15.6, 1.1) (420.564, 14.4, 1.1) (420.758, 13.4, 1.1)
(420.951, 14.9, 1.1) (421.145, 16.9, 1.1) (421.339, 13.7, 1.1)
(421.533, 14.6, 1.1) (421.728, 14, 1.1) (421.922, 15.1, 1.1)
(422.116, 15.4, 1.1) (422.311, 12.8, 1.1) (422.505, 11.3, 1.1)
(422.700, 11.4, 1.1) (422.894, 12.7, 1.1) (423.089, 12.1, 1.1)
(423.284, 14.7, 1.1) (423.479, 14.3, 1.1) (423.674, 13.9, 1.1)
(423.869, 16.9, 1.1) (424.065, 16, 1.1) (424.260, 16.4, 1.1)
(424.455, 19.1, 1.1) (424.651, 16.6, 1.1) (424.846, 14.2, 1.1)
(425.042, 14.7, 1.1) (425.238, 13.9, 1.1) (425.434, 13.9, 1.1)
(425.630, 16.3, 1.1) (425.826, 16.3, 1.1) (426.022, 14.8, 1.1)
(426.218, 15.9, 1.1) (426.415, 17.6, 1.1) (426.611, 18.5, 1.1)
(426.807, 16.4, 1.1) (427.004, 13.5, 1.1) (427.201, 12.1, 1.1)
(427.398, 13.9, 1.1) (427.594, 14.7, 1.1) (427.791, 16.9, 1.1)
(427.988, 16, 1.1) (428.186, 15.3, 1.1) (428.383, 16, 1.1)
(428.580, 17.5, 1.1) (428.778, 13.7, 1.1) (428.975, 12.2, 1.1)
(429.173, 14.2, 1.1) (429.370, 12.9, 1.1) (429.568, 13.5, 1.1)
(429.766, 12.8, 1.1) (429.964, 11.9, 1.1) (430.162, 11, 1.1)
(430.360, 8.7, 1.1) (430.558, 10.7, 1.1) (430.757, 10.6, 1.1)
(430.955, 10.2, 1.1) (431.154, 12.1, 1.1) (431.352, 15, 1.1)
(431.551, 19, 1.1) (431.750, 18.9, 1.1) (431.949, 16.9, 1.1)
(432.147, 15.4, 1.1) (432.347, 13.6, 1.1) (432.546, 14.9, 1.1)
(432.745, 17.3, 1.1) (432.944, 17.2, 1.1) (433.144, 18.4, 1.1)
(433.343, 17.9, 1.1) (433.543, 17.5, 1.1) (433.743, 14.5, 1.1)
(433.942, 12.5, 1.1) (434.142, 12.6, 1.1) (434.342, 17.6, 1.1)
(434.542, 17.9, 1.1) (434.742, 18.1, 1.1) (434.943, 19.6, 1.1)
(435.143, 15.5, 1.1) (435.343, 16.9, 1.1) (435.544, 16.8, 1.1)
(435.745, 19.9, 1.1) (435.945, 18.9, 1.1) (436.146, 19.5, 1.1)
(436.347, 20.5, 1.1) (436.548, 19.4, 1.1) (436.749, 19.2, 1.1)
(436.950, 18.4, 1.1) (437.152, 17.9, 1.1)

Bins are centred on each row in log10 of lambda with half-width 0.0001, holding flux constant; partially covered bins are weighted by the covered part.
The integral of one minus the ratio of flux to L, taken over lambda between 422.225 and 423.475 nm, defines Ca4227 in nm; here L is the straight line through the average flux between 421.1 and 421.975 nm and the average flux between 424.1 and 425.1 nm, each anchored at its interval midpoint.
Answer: 0.22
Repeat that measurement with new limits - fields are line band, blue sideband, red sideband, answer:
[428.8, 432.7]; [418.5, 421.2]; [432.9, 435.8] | 0.665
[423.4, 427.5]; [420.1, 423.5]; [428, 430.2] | -0.458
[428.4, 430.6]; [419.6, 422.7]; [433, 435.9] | 0.418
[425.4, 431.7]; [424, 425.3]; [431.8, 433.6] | 0.777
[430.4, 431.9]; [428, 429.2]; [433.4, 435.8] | 0.188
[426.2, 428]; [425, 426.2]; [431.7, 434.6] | -0.029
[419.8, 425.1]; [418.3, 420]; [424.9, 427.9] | 0.030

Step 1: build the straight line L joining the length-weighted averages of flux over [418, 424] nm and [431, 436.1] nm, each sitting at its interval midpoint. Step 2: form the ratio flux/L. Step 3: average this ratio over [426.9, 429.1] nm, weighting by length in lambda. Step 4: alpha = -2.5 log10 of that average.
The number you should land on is 0.05 mag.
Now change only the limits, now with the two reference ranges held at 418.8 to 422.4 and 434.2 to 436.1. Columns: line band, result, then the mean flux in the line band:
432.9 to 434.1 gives 0.09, 16.1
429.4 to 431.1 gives 0.43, 11.3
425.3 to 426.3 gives 0.02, 15.4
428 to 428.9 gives 0.05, 15.6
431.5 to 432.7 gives 0.05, 16.4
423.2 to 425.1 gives -0.03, 15.7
